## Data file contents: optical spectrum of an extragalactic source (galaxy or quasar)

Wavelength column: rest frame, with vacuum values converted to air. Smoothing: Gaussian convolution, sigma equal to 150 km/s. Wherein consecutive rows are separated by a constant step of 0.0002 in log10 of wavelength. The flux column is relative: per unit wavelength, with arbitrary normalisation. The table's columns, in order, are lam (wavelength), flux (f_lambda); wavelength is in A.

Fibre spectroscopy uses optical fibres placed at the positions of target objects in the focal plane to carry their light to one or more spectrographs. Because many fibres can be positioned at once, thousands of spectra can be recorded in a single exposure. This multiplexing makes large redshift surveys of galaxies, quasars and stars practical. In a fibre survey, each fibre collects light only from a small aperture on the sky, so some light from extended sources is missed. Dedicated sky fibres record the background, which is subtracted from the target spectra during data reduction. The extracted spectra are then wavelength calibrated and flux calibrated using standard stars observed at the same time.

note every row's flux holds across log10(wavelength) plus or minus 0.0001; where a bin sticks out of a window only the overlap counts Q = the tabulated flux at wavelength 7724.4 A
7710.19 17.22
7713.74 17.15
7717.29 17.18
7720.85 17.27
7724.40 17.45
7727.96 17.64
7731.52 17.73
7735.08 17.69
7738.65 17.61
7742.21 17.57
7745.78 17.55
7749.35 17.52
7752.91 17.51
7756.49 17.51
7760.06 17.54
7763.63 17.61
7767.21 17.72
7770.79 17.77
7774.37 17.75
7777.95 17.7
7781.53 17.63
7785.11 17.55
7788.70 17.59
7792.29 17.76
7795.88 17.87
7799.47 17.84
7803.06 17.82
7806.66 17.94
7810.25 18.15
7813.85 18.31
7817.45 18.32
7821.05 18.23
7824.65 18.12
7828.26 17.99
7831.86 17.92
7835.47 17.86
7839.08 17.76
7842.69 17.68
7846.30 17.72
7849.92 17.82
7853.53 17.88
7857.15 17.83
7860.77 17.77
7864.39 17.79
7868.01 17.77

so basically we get 17.45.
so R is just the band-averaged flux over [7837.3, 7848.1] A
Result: 17.7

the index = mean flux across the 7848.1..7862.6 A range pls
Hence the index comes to 17.8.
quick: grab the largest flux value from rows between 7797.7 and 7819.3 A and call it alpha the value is 18.32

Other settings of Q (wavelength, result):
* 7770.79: 17.77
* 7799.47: 17.84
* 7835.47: 17.86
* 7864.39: 17.79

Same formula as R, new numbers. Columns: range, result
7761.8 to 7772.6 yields 17.7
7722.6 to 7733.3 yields 17.6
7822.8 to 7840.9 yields 17.9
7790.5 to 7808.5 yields 17.8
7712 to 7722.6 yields 17.2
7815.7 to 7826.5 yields 18.2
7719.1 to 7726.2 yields 17.4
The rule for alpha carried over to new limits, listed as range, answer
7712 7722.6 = 17.27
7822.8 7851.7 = 18.12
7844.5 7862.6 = 17.88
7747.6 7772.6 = 17.77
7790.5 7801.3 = 17.87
